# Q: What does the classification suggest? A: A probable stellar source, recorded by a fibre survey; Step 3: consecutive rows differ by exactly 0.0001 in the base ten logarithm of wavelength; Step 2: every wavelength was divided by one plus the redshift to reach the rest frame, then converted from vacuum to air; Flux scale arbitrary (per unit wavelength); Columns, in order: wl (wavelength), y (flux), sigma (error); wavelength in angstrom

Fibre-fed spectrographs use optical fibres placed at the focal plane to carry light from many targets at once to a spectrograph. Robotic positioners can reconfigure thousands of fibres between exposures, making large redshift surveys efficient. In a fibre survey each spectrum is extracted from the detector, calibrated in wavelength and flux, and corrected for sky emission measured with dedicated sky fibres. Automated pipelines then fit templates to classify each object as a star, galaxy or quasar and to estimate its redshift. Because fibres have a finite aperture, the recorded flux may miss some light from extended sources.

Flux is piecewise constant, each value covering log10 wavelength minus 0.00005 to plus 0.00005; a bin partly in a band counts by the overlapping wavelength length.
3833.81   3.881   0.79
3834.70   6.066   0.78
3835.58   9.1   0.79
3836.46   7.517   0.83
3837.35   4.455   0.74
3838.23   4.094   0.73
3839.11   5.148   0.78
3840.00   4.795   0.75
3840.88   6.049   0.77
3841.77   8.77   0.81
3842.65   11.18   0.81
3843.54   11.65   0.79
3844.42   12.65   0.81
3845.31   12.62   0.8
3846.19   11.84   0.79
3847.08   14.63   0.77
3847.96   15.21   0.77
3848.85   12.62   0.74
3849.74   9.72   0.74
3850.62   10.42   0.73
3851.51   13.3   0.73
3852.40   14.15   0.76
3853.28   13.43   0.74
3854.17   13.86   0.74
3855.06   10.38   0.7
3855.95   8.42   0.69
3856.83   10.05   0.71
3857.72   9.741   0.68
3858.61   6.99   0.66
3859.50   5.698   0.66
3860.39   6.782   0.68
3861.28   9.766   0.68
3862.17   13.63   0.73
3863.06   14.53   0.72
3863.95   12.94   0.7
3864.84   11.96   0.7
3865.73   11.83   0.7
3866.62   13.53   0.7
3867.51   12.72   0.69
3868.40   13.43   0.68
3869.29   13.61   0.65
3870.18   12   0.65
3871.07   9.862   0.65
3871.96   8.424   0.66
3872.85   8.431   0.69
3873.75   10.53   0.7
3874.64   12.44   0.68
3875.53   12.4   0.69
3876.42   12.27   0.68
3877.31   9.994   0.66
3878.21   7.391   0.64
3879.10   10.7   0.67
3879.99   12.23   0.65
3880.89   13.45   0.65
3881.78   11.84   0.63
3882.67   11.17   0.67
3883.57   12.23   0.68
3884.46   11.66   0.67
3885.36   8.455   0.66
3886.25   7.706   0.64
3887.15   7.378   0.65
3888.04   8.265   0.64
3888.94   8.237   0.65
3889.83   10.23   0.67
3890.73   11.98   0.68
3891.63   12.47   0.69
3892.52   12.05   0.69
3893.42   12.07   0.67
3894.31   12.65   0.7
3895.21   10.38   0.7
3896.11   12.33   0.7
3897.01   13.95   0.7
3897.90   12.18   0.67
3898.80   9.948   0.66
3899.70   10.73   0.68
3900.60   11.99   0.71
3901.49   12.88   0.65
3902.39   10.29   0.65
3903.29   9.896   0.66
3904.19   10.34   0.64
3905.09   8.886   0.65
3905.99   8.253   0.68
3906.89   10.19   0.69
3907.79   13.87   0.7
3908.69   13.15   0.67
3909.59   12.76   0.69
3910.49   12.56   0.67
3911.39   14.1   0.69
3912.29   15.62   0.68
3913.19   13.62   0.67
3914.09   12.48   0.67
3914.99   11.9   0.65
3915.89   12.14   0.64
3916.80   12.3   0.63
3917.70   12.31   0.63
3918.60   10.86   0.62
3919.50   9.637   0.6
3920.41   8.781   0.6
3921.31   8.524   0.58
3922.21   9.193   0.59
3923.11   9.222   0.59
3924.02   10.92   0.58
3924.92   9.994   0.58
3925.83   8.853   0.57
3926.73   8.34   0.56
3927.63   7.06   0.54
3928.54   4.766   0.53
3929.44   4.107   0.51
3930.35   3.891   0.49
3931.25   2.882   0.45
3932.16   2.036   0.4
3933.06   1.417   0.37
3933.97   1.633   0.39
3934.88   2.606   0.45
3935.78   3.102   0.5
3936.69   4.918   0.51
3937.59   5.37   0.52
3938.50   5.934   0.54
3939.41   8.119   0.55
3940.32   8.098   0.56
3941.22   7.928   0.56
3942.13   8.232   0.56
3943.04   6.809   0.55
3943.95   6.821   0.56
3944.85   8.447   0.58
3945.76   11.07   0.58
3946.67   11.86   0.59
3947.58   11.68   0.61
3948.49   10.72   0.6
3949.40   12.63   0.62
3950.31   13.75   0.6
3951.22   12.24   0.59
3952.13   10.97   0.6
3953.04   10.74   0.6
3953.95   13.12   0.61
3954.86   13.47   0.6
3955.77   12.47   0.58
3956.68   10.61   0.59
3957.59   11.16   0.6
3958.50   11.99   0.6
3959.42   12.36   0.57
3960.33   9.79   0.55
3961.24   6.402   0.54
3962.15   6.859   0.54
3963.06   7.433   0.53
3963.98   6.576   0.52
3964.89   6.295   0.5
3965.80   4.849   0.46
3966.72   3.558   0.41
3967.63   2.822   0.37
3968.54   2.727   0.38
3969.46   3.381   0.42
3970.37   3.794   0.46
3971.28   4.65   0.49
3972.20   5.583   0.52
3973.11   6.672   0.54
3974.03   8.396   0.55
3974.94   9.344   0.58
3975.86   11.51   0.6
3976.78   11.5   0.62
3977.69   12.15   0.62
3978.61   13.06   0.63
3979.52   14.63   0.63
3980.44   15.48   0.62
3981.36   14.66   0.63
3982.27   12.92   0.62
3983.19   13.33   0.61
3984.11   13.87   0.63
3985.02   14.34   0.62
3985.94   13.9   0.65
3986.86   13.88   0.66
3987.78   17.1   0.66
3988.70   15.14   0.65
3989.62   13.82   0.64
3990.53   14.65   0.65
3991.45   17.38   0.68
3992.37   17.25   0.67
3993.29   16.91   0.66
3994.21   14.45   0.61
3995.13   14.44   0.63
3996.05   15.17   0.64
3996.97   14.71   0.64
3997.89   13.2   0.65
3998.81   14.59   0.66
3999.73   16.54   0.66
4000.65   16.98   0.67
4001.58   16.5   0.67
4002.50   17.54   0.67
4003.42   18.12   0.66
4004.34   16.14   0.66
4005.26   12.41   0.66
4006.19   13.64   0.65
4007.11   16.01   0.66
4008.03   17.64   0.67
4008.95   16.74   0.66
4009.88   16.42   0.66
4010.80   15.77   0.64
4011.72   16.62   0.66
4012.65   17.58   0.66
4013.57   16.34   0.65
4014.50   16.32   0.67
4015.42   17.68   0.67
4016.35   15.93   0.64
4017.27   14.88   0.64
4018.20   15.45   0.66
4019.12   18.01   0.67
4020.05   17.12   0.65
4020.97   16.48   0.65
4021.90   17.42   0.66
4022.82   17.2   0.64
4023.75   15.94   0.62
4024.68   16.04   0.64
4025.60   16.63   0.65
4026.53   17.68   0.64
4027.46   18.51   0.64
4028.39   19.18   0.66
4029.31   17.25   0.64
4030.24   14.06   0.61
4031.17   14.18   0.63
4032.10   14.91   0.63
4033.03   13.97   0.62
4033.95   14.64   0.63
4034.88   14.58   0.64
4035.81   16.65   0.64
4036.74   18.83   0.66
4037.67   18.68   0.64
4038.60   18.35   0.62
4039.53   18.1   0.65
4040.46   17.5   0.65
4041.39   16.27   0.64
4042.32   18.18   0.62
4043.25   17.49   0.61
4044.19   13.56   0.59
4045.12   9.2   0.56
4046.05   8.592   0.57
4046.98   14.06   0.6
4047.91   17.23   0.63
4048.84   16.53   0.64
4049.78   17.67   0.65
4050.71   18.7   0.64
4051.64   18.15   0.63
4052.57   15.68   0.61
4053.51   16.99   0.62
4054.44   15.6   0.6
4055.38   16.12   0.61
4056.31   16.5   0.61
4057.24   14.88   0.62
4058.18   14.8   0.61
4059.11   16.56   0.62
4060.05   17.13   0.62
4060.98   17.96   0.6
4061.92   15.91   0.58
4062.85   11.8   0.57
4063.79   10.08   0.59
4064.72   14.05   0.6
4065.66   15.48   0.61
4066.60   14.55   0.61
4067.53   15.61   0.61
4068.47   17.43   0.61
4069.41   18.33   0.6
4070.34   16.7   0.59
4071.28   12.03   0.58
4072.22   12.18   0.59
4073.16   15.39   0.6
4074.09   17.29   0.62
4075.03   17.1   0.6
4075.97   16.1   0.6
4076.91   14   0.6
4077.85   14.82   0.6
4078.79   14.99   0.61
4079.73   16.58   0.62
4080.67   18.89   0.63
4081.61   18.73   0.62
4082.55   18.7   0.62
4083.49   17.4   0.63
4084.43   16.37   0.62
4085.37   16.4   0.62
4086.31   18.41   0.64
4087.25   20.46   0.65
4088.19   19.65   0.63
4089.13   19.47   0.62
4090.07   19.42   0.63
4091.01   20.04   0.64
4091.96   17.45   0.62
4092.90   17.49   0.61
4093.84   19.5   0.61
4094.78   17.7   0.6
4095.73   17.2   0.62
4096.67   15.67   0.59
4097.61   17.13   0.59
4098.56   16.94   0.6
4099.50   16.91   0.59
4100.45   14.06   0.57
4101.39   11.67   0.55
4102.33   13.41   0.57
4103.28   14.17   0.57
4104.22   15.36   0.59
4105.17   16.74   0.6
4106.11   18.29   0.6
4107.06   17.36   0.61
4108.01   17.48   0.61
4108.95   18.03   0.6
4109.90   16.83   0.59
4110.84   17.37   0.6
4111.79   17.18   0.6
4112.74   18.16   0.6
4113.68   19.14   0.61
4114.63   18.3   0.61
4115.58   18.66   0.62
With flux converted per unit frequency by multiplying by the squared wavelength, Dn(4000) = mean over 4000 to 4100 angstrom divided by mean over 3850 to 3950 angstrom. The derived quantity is 1.76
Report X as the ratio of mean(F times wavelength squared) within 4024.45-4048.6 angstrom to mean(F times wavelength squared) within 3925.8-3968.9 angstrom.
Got 2.16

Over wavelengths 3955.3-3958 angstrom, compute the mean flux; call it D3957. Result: 11.4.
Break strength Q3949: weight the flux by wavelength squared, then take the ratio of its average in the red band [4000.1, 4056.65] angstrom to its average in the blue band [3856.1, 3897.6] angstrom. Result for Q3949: 1.61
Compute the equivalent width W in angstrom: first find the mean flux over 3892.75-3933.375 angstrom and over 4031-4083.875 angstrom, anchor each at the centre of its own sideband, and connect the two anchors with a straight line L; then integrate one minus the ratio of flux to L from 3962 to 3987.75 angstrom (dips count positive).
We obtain 6.7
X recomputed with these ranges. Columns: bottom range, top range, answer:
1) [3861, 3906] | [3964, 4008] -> 1.17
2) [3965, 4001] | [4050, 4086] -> 1.41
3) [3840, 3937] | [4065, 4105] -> 1.78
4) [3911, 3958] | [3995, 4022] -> 1.85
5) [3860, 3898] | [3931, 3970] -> 0.72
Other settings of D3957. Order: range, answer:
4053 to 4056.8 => 16.3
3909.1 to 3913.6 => 13.7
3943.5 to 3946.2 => 8.79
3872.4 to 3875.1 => 10.5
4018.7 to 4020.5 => 17.5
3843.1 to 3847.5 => 12.7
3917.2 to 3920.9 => 10.4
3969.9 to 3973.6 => 5.19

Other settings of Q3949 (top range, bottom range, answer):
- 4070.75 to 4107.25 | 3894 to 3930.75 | 1.72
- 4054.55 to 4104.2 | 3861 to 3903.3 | 1.59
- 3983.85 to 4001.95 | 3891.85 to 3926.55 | 1.40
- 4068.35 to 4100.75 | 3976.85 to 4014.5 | 1.17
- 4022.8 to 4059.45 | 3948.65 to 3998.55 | 1.49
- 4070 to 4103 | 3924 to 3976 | 2.36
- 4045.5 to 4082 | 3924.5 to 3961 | 2.00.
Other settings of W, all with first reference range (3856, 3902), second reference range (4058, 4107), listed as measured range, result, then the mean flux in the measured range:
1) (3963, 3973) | 6.5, 4.66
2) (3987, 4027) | -4.8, 16.1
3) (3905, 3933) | 5.4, 9.67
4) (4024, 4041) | -1.8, 16.6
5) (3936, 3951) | 4.5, 8.86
